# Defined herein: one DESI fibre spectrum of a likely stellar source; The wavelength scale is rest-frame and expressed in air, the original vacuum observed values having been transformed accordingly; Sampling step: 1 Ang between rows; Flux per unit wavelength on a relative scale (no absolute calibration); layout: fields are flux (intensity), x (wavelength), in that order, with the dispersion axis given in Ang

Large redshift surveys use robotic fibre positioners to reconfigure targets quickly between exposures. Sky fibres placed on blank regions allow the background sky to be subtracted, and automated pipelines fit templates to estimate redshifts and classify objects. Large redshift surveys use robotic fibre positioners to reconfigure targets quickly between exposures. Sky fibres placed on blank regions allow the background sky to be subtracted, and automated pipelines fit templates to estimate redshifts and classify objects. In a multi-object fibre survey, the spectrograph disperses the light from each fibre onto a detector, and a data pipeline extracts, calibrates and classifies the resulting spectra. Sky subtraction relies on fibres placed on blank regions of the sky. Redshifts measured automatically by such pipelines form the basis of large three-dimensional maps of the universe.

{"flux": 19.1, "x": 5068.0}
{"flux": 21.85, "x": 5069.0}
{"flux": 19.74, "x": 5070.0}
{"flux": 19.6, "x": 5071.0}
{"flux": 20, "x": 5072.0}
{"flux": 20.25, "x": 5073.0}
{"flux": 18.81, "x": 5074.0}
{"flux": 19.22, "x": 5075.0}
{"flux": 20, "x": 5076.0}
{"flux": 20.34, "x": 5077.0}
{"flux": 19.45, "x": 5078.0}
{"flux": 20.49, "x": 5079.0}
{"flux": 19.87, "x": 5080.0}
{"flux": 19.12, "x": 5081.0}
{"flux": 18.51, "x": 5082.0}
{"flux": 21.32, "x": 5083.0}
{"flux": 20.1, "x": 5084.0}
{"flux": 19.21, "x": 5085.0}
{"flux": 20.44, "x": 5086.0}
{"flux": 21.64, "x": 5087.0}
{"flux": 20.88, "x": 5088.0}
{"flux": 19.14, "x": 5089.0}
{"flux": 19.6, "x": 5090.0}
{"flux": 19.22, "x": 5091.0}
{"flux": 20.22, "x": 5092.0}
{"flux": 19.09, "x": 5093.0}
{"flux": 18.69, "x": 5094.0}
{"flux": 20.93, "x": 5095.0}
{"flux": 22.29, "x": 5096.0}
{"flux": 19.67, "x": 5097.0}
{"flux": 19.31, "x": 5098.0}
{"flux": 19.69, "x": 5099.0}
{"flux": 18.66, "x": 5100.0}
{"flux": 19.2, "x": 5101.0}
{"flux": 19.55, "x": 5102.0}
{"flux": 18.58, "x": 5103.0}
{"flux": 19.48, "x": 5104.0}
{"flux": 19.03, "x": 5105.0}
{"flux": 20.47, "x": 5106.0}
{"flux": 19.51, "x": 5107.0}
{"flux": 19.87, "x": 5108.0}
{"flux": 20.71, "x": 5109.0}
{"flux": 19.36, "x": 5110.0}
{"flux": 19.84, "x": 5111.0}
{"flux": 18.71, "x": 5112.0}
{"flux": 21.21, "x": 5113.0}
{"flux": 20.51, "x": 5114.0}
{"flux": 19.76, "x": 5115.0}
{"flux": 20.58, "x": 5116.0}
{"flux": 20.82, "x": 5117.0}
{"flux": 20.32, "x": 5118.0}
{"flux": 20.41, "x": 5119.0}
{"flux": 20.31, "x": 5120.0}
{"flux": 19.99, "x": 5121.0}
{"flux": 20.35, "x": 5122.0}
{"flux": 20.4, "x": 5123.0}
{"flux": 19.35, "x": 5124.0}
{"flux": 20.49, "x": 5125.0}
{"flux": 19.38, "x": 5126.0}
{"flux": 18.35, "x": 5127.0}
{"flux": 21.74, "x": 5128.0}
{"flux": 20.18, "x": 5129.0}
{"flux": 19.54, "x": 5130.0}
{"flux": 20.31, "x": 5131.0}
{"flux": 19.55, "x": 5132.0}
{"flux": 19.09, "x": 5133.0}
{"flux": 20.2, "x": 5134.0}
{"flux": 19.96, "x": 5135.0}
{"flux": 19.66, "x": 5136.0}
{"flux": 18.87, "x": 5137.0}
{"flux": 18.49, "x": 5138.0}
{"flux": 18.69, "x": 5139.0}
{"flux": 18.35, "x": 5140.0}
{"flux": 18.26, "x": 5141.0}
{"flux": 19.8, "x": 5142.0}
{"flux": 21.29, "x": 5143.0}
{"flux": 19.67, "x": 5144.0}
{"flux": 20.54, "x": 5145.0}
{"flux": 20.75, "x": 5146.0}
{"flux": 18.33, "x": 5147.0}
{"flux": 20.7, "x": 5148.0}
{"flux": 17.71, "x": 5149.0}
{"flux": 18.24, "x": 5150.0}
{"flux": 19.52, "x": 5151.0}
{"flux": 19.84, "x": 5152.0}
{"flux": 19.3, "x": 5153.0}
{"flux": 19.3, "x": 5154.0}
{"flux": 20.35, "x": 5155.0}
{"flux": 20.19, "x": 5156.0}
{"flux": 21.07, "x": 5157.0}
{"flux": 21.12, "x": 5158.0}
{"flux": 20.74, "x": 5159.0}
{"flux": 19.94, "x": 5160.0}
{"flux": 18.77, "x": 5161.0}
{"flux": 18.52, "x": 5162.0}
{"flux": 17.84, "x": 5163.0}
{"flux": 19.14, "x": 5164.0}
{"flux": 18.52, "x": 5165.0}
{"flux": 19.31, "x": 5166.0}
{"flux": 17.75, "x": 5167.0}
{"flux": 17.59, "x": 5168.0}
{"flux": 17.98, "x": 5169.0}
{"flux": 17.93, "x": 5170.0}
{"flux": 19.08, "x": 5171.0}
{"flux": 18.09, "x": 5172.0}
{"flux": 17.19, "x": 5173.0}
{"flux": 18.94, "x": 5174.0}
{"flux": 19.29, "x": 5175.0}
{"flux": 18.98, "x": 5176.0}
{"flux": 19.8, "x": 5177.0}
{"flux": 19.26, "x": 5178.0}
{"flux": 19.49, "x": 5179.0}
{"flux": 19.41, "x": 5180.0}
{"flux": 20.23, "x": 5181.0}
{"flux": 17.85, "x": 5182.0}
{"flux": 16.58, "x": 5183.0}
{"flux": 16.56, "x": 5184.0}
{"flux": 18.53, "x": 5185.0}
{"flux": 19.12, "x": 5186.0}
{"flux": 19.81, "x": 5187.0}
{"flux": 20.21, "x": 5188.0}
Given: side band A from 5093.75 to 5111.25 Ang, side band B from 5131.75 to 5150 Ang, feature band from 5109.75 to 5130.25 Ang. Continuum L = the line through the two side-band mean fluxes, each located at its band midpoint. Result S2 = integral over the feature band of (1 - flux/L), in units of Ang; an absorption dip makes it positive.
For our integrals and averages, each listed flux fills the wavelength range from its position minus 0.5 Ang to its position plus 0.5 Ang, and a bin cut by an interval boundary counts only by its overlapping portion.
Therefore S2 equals -0.54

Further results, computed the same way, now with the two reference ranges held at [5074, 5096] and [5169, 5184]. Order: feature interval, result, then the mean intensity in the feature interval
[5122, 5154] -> -0.68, 19.6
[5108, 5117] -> -0.27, 20.1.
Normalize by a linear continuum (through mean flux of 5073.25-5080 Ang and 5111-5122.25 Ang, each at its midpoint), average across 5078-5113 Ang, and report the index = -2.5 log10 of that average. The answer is 0.01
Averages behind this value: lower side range 19.7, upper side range 20.2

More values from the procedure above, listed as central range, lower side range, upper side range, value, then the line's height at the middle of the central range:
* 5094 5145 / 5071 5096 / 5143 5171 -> -0.011 mag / 19.6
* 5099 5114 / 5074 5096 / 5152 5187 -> 0.003 mag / 19.7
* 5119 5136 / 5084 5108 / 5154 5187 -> -0.030 mag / 19.4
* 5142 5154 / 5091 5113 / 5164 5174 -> -0.052 mag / 18.7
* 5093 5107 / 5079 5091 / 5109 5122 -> 0.024 mag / 20.1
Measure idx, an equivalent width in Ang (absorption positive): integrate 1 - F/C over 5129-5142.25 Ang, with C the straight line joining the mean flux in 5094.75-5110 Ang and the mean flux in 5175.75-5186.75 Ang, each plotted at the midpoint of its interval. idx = 0.0 Ang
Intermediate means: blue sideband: 19.8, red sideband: 18.7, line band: 19.3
